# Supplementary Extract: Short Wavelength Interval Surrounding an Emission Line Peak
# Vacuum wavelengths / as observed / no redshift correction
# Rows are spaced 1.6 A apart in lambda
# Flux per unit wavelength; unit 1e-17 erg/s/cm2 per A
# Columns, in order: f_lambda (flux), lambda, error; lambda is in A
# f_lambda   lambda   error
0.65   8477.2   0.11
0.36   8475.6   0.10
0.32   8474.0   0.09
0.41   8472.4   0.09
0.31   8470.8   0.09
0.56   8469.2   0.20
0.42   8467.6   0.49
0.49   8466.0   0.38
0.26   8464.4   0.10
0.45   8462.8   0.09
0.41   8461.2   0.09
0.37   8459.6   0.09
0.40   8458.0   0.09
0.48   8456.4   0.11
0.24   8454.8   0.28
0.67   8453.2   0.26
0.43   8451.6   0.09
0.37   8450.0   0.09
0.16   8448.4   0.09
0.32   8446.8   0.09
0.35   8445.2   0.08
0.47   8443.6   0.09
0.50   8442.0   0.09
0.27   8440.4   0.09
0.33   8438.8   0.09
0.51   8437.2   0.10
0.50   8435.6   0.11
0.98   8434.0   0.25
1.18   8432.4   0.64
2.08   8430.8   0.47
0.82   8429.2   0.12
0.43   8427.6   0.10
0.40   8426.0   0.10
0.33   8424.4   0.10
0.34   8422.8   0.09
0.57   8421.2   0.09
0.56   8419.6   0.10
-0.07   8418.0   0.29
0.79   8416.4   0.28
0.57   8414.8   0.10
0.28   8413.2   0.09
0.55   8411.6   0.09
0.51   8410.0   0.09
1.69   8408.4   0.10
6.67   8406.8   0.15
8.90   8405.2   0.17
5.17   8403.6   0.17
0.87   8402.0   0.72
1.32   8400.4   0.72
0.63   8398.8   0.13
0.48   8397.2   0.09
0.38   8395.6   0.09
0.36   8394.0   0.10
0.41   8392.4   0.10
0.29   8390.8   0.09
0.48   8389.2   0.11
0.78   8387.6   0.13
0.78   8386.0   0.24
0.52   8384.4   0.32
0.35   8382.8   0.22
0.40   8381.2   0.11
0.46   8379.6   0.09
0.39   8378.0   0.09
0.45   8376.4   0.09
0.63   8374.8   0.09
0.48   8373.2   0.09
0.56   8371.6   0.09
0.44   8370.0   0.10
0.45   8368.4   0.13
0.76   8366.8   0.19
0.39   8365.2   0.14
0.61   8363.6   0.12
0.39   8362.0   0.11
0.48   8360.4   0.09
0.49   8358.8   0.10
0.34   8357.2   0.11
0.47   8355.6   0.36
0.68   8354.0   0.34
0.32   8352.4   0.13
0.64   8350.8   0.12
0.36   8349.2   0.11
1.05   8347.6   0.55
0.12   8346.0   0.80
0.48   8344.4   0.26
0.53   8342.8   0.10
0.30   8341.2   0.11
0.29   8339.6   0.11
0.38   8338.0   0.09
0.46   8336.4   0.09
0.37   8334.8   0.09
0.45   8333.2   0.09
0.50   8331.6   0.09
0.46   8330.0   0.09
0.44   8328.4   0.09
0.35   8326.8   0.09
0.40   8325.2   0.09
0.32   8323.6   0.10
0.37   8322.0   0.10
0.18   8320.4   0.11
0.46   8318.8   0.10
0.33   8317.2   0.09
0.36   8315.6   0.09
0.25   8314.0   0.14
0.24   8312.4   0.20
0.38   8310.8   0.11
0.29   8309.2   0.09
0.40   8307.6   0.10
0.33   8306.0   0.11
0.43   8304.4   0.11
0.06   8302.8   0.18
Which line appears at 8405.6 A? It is H-alpha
